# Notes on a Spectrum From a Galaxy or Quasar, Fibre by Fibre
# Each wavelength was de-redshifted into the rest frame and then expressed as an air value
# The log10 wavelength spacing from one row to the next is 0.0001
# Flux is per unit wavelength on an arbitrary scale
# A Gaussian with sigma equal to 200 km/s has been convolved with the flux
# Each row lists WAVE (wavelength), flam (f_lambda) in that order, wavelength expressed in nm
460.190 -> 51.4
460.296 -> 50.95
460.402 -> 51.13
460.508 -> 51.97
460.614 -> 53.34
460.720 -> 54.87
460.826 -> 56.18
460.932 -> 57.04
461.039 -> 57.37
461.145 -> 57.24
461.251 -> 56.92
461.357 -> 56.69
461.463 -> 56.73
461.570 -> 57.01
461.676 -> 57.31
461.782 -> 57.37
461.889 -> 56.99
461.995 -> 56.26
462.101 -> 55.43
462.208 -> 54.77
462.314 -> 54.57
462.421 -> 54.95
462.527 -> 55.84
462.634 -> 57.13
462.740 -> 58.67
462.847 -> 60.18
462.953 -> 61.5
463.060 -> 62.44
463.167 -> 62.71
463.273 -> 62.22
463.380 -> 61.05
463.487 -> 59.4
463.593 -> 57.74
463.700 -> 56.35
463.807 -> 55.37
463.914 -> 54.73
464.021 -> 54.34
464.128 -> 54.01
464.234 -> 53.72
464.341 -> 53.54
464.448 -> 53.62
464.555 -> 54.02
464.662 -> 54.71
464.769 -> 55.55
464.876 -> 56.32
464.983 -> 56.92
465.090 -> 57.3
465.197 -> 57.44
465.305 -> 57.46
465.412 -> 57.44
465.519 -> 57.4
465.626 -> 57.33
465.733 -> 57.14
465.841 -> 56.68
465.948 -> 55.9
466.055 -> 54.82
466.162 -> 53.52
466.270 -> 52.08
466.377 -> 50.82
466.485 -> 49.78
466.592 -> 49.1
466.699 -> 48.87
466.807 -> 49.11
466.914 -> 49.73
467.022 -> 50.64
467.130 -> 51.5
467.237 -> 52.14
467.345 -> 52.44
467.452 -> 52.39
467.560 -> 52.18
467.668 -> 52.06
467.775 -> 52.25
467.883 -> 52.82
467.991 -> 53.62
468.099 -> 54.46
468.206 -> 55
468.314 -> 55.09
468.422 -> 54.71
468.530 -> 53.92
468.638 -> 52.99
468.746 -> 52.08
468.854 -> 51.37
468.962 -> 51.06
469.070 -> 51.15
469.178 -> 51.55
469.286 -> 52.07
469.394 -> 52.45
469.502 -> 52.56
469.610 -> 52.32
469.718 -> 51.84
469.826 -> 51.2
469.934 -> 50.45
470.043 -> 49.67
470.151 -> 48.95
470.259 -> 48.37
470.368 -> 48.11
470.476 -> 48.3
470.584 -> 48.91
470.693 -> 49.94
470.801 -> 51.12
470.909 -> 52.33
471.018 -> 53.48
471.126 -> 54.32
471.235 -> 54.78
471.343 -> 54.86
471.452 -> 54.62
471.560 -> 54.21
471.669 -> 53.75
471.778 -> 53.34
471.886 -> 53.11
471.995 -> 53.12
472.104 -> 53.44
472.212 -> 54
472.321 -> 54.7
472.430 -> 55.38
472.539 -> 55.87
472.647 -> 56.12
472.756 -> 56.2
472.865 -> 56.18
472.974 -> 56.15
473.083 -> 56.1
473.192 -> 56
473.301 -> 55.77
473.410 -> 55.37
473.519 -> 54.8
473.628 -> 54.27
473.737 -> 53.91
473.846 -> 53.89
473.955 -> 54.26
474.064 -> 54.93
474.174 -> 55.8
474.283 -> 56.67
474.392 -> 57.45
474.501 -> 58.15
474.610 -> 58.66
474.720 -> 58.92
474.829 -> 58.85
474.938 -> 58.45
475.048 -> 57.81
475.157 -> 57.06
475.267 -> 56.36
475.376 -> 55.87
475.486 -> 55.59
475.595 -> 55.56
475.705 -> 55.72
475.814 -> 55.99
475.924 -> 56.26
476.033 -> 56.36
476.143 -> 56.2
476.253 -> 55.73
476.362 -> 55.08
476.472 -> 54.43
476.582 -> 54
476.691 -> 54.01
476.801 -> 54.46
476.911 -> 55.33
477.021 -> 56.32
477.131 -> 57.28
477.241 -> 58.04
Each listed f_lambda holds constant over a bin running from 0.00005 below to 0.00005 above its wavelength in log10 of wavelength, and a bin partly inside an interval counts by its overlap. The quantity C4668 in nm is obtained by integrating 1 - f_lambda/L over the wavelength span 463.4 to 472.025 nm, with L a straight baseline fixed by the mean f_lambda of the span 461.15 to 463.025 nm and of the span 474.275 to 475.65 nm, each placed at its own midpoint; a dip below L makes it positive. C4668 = 0.60 nm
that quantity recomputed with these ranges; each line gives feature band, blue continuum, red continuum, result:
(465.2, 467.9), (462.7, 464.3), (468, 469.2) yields 0.10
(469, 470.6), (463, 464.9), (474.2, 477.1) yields 0.17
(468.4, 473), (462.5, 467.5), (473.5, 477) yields 0.25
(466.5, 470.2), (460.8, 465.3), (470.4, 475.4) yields 0.26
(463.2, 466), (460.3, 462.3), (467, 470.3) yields -0.12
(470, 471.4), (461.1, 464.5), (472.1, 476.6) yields 0.13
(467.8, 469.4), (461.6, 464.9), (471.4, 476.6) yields 0.09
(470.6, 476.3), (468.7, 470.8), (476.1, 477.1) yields -0.24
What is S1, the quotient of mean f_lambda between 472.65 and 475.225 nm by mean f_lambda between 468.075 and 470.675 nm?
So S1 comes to 1.09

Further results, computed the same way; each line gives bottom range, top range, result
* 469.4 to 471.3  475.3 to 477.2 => 1.09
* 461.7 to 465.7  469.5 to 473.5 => 0.93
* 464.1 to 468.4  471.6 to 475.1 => 1.03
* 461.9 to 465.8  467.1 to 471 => 0.91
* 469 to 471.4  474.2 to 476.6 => 1.10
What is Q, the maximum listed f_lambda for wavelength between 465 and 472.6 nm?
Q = 57.46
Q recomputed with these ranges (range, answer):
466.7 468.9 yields 55.09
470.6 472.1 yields 54.86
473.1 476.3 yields 58.92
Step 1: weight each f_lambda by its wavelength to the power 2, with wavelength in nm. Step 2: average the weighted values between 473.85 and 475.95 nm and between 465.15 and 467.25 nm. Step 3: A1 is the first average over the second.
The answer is 1.1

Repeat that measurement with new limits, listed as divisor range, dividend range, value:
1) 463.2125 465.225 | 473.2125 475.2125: 1.05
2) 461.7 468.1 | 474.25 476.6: 1.07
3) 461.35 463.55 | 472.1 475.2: 1.01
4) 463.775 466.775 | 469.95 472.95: 0.99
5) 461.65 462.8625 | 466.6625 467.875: 0.93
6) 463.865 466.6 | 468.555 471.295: 0.95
